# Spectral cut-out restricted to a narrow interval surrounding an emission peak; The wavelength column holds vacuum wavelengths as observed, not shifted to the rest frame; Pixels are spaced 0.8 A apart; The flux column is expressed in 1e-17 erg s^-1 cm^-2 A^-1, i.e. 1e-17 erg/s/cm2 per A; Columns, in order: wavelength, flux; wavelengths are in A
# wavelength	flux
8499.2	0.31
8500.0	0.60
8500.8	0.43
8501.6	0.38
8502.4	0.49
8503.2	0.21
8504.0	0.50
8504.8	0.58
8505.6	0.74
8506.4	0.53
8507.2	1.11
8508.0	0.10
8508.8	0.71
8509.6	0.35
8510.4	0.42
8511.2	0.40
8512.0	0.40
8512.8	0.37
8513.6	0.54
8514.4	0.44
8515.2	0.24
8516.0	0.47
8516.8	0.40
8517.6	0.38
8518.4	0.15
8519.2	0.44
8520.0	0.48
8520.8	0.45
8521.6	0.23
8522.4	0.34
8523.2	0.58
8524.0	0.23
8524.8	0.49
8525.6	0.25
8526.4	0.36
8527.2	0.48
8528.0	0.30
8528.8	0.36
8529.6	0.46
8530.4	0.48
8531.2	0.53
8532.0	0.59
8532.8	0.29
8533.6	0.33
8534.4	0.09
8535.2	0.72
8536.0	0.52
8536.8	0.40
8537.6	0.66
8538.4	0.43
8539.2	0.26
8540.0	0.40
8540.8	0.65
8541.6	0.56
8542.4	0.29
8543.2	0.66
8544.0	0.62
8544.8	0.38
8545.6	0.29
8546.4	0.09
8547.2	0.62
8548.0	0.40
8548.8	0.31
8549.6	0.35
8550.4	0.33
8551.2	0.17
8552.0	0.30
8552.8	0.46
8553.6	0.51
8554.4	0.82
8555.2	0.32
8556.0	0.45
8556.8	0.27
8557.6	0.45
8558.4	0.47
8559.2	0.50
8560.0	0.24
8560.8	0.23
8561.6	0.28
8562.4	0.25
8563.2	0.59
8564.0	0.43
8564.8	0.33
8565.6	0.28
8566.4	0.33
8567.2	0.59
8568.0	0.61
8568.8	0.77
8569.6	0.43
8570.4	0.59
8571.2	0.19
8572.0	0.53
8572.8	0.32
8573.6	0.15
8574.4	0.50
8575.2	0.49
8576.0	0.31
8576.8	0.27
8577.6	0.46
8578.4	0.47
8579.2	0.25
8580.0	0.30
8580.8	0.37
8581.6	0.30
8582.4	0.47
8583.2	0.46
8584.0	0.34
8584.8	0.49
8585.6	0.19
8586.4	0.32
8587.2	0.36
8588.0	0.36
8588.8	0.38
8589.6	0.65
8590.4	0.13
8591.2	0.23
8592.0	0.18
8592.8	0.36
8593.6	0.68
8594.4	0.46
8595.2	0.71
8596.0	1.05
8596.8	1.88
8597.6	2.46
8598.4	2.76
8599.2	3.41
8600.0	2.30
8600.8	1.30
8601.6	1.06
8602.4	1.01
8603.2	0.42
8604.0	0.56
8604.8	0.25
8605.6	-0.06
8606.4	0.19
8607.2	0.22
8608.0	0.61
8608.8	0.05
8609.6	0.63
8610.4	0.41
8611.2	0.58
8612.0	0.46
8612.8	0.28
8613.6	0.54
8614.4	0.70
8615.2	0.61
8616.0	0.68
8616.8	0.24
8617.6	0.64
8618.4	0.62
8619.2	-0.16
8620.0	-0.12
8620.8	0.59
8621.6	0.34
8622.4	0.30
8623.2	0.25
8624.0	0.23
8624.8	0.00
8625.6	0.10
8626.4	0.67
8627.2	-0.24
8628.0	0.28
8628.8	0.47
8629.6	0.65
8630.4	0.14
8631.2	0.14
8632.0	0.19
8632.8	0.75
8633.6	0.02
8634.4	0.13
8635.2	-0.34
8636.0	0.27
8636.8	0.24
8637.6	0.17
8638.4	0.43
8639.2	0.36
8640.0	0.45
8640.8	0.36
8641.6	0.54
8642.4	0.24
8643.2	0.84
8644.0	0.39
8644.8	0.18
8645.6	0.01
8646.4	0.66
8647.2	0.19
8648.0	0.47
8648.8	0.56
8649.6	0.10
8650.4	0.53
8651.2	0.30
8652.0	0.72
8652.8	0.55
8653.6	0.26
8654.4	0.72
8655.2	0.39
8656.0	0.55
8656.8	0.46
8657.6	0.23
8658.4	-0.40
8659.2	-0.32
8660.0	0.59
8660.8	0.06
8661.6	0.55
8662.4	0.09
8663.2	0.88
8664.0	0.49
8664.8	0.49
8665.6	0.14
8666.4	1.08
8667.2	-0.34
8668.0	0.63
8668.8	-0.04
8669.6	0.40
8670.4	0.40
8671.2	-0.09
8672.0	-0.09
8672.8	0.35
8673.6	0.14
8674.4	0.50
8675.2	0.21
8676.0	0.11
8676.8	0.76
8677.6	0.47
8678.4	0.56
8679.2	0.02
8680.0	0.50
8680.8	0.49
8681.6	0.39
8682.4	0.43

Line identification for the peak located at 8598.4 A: H-beta 4861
